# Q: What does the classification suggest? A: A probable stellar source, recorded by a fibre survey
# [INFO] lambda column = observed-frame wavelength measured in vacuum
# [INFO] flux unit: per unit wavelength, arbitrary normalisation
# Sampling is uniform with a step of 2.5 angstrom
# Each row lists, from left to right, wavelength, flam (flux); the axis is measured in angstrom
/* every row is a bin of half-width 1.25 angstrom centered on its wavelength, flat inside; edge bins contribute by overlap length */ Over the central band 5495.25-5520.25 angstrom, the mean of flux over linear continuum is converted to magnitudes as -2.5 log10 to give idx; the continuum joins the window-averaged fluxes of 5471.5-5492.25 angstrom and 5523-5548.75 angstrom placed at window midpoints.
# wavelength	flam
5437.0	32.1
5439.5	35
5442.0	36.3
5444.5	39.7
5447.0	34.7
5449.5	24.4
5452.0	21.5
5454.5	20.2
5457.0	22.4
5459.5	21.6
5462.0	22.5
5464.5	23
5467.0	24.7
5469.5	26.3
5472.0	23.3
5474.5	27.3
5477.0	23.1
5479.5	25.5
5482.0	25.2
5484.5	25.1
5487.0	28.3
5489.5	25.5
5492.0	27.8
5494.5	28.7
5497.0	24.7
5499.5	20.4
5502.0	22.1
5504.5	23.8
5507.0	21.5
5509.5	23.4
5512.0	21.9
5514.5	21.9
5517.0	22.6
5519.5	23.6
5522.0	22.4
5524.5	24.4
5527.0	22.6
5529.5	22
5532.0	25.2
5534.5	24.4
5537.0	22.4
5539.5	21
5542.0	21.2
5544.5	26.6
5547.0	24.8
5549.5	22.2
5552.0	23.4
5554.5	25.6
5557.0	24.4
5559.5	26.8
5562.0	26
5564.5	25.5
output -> 0.09 mag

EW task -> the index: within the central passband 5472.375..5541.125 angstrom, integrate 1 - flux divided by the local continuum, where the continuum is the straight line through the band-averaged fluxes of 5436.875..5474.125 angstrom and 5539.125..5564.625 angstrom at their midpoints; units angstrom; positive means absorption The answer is 4.6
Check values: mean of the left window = 27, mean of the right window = 24.4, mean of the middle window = 23.9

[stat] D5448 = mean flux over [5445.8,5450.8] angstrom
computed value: 29.4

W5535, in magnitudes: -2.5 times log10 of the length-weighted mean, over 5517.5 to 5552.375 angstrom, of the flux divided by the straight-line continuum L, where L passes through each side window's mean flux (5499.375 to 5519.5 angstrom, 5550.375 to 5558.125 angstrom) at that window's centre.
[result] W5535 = 0.01 mag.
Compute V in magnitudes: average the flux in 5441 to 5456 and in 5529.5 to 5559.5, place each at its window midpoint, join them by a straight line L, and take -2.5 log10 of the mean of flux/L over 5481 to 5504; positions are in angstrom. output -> 0.06 mag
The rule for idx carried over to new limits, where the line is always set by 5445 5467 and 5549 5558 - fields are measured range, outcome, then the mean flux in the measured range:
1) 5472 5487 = -0.045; 25.3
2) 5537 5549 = 0.039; 23.2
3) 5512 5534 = 0.049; 23.1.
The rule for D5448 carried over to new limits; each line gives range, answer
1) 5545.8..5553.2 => 23.5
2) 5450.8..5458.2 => 21.4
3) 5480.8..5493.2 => 26.4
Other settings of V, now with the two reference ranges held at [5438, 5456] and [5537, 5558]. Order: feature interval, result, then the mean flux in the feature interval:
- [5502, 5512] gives 0.158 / 22.7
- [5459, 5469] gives 0.239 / 23.3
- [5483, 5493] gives 0.035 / 26.6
